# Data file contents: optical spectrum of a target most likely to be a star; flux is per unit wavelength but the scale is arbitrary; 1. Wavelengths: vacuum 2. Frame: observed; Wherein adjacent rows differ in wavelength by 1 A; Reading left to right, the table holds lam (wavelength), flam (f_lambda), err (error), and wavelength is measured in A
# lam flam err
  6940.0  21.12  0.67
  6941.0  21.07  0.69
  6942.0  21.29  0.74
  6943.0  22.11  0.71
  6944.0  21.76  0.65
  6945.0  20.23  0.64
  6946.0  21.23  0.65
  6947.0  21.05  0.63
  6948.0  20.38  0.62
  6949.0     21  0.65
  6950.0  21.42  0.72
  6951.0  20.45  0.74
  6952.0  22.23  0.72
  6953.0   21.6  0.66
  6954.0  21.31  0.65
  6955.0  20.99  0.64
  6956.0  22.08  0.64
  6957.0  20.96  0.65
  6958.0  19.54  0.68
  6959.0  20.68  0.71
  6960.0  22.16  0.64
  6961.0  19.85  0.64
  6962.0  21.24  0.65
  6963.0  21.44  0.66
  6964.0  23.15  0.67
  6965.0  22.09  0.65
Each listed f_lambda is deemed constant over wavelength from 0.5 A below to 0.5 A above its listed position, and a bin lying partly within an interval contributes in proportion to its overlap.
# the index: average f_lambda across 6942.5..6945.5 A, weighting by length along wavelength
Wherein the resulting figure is 21.4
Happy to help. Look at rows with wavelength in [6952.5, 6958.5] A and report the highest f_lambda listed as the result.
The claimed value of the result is 22.08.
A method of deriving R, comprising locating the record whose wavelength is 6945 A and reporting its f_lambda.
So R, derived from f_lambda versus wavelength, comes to 20.23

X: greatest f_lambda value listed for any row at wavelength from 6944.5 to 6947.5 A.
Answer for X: 21.23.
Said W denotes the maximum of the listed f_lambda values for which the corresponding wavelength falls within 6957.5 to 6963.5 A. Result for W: 22.16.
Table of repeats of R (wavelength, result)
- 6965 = 22.09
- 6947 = 21.05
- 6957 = 20.96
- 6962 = 21.24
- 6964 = 23.15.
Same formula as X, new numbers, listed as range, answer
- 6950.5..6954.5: 22.23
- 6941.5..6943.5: 22.11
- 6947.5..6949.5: 21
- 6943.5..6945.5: 21.76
